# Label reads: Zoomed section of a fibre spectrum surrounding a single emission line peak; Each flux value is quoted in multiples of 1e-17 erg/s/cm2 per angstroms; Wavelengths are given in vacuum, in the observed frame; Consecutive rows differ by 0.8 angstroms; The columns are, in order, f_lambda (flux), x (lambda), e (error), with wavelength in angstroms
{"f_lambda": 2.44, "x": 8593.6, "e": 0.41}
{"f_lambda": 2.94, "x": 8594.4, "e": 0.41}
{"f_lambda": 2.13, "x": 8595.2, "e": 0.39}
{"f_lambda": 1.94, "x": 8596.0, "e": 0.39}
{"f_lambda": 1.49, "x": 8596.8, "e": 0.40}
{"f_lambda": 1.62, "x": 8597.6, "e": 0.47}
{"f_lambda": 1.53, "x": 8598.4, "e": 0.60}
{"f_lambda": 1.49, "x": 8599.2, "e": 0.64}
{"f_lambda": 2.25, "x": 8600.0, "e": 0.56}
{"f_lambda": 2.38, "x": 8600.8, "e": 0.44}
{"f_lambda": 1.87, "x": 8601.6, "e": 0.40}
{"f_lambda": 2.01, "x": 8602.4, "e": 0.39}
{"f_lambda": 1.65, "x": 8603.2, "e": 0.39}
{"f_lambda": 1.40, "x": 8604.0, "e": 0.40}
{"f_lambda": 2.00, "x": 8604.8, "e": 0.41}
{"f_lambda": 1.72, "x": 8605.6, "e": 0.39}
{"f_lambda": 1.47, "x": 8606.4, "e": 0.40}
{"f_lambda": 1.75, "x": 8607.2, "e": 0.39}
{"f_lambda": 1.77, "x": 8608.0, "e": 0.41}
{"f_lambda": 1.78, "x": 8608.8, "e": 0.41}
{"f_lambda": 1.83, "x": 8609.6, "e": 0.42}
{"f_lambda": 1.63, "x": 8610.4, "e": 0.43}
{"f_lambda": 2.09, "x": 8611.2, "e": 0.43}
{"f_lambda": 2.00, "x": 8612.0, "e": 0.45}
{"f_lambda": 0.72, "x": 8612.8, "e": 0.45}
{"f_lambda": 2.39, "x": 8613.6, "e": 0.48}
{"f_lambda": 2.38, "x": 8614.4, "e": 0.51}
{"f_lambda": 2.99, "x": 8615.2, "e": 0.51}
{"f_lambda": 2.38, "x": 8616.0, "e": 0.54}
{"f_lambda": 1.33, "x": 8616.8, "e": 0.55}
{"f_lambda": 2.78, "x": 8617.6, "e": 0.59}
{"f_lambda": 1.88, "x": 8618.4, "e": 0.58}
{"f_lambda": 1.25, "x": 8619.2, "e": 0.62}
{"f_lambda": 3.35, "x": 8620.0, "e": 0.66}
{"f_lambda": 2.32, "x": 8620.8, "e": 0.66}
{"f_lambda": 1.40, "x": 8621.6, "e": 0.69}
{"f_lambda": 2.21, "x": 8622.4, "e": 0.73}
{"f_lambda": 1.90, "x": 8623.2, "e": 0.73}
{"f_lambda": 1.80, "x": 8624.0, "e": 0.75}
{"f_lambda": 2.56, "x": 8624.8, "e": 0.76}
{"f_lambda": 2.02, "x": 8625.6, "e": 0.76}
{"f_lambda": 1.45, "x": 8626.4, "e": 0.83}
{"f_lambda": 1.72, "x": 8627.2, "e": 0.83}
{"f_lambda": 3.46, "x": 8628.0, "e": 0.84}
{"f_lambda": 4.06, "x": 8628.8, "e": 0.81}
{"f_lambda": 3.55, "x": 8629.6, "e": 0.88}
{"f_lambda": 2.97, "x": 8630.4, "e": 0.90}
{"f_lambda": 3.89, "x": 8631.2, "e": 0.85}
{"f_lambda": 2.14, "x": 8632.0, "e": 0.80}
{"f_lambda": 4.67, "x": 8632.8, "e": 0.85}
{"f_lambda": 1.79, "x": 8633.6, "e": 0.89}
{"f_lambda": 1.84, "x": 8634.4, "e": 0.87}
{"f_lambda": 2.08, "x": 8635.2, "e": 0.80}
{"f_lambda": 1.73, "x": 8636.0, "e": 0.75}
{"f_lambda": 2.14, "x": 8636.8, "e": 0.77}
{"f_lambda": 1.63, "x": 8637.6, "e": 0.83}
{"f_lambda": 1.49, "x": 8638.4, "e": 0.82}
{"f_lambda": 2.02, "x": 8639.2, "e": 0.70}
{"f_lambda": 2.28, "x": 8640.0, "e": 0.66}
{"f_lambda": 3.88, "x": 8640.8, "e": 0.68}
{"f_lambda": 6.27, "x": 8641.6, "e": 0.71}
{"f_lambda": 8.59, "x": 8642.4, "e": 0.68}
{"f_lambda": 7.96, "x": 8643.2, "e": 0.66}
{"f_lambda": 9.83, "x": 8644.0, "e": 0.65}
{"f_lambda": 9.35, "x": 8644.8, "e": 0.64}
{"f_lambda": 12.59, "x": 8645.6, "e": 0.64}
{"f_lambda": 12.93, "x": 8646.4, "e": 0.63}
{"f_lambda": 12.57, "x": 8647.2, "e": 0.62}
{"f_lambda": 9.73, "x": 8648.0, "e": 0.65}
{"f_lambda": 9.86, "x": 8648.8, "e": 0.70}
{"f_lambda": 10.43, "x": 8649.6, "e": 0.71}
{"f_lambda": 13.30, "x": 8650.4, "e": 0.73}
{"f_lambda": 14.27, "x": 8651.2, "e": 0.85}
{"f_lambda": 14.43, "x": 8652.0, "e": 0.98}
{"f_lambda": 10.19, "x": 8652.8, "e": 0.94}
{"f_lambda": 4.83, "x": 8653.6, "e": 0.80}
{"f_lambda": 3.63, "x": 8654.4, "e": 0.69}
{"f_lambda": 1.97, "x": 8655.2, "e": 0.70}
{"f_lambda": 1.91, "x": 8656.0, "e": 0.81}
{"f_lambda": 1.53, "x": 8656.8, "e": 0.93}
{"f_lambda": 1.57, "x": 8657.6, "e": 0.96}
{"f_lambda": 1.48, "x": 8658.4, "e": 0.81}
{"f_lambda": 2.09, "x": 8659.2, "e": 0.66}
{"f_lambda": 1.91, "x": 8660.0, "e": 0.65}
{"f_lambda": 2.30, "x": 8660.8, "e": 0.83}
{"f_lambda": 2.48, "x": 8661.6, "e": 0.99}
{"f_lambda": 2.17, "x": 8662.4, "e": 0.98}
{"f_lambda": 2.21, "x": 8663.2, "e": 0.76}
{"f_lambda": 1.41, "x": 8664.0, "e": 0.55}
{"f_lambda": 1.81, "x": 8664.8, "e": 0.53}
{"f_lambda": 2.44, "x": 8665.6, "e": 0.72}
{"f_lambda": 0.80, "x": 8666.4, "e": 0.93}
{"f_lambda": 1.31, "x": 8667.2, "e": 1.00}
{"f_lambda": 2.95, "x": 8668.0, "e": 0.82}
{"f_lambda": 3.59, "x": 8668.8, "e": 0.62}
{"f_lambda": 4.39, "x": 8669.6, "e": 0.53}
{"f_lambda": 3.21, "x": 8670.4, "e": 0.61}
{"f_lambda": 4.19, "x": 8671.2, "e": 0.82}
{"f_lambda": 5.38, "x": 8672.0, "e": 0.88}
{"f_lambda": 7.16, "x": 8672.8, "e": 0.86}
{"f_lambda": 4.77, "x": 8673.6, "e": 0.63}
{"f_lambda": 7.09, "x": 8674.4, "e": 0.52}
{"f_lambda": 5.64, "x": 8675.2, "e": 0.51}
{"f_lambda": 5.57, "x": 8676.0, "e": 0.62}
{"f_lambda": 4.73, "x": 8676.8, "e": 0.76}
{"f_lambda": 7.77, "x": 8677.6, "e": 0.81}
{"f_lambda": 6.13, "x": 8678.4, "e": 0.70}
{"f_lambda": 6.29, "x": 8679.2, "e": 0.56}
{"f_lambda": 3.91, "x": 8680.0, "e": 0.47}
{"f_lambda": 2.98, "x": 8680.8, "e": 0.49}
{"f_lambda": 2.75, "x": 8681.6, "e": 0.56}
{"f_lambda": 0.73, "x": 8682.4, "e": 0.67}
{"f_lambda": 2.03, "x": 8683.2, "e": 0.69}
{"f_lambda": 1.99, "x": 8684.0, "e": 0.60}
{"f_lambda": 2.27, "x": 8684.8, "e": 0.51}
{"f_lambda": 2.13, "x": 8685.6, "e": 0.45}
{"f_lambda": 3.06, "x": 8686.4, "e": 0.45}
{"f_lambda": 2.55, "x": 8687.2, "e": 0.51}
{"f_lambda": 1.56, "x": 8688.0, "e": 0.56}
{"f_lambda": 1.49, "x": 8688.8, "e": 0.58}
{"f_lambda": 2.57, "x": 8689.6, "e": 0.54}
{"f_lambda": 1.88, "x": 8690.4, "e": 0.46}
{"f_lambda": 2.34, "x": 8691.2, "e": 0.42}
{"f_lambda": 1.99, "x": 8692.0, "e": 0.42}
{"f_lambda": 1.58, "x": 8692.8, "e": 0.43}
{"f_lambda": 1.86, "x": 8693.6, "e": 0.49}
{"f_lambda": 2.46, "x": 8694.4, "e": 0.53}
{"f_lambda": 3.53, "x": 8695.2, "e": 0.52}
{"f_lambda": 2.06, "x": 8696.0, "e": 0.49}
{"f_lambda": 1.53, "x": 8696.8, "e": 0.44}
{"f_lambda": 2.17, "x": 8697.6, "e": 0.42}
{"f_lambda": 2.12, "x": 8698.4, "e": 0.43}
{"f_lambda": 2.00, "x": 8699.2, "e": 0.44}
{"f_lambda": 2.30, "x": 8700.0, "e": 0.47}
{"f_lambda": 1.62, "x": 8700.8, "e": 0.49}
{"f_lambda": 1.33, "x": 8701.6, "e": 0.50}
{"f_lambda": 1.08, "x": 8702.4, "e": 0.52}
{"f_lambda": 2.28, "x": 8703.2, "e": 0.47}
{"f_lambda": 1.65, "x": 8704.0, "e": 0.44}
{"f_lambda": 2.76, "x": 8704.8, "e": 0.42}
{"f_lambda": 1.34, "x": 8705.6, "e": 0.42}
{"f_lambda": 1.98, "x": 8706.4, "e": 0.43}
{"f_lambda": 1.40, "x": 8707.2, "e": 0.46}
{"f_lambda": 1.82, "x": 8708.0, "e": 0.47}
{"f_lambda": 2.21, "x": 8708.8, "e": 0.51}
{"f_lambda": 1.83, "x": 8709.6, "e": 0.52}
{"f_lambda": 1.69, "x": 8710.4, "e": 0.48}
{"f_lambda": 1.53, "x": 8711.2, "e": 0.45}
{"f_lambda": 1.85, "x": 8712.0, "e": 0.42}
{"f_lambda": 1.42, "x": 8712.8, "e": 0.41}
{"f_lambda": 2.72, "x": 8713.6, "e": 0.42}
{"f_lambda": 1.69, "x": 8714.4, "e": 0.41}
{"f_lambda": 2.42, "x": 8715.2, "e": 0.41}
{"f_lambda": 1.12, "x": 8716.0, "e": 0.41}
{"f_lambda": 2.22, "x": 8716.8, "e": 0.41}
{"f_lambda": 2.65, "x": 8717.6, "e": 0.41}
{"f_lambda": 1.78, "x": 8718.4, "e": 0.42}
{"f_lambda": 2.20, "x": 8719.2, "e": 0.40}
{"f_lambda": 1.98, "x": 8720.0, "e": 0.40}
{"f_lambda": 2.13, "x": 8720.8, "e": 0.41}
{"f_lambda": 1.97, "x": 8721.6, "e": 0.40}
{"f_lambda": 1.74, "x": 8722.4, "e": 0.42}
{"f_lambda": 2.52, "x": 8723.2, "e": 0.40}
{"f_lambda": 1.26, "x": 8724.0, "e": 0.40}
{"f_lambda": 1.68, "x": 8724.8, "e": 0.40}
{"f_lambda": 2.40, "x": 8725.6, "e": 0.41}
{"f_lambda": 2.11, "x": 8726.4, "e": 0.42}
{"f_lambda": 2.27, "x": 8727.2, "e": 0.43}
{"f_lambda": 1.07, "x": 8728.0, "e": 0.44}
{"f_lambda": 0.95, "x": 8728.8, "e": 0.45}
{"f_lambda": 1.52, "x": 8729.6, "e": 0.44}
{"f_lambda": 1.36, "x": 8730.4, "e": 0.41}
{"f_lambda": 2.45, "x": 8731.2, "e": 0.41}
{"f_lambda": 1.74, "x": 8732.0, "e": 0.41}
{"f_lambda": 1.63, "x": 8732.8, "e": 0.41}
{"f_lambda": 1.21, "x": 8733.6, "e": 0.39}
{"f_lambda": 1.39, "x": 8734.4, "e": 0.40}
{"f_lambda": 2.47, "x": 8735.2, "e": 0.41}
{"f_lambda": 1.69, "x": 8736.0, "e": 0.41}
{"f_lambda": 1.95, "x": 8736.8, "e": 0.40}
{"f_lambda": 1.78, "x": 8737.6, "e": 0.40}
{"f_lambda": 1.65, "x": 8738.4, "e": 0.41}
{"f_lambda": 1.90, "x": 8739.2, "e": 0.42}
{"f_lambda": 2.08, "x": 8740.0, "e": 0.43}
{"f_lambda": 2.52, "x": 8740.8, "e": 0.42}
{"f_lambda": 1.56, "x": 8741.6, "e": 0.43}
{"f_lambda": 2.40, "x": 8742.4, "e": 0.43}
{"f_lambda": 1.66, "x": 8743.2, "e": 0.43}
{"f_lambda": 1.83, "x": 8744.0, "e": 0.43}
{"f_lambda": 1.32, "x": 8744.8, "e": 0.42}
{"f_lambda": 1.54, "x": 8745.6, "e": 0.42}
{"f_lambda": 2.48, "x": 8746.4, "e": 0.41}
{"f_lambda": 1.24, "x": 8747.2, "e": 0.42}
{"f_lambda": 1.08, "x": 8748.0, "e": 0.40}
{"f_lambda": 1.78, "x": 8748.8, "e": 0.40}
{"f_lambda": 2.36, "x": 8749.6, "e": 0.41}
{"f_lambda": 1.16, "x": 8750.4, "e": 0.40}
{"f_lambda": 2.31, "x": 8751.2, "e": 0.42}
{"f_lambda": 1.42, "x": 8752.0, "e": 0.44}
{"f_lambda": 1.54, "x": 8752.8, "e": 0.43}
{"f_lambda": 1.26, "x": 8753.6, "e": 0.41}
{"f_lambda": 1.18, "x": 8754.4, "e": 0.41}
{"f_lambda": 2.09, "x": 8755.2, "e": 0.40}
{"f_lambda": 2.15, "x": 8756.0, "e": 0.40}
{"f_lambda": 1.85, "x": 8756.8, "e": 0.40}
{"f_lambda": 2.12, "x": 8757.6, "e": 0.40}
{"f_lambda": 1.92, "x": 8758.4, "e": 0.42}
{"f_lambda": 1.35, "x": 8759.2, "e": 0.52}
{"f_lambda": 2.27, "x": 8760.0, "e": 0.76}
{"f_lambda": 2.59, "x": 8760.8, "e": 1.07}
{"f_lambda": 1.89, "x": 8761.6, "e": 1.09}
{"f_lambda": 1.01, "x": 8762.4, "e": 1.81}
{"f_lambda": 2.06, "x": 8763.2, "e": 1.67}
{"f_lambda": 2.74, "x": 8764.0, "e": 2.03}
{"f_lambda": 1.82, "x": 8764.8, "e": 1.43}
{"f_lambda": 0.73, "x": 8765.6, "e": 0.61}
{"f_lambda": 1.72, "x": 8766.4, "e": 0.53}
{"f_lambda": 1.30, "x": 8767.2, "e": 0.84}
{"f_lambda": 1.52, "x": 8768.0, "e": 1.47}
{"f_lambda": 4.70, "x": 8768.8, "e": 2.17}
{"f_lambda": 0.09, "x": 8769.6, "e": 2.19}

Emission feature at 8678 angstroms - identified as [N II]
